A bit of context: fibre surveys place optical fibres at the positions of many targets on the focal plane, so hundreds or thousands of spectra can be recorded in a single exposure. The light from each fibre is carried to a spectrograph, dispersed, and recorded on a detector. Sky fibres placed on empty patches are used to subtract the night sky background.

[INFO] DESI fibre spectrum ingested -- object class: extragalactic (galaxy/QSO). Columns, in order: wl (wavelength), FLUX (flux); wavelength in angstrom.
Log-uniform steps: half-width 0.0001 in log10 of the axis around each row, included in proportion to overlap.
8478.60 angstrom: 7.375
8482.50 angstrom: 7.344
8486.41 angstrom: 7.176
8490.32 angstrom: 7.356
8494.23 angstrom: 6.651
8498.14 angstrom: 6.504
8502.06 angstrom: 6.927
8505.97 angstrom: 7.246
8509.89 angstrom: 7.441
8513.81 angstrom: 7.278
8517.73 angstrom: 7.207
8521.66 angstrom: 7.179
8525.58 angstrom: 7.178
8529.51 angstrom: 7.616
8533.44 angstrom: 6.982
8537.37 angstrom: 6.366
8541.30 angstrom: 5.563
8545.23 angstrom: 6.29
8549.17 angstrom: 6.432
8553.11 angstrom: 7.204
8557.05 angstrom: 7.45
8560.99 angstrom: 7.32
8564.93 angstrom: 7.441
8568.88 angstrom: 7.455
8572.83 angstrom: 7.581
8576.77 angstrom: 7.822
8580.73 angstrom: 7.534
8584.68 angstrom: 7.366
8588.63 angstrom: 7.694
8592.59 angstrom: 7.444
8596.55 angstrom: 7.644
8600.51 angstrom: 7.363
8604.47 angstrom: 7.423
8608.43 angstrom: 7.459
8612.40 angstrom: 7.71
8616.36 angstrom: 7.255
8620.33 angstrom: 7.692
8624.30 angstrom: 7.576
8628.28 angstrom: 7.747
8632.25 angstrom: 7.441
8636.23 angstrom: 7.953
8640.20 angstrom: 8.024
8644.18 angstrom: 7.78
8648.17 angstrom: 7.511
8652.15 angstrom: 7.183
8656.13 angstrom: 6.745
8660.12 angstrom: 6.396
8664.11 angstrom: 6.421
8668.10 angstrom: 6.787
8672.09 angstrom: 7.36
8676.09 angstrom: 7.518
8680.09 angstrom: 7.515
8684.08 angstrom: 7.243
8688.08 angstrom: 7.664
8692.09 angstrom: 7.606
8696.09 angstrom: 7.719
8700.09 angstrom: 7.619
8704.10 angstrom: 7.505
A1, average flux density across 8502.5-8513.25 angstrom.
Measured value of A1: 7.28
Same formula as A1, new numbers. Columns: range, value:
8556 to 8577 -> 7.49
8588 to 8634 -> 7.53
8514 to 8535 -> 7.24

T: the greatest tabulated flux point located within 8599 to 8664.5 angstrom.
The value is 8.024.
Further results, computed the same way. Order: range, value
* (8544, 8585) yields 7.822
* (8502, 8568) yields 7.616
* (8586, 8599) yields 7.694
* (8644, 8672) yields 7.78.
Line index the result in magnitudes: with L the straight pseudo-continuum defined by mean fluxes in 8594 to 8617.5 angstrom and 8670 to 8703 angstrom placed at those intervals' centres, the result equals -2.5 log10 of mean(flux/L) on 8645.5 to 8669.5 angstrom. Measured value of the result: 0.10 mag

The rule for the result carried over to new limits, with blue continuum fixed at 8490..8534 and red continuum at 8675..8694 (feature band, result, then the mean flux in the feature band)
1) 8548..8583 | -0.02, 7.38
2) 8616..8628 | -0.03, 7.57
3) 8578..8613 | -0.03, 7.51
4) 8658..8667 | 0.16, 6.45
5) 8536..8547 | 0.19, 6.06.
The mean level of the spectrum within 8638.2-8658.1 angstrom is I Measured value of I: 7.45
